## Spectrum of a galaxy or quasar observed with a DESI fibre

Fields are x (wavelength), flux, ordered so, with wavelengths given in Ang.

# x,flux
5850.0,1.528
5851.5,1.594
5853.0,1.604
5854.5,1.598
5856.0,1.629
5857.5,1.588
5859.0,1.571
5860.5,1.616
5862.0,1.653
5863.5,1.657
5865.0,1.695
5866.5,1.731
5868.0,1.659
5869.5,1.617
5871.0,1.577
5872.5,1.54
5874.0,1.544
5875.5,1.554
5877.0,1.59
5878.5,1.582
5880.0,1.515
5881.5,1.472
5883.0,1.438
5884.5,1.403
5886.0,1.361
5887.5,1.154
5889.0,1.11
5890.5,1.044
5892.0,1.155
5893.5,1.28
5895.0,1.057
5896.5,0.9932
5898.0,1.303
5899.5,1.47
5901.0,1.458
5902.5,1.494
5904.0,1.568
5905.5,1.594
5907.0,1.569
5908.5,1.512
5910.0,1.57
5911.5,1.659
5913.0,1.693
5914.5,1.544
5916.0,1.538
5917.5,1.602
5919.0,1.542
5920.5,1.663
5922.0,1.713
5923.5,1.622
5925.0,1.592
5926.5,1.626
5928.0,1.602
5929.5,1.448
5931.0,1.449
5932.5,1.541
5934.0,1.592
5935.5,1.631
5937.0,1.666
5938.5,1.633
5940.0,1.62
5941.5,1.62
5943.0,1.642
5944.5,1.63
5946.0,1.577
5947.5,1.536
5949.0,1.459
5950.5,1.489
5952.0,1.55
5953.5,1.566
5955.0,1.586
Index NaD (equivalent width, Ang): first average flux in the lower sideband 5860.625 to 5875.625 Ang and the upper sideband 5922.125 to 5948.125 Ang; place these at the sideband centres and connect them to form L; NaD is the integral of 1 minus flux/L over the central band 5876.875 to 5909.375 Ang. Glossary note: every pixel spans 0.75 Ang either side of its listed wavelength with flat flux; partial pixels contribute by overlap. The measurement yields 5.0 Ang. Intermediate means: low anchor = 1.63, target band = 1.37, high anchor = 1.59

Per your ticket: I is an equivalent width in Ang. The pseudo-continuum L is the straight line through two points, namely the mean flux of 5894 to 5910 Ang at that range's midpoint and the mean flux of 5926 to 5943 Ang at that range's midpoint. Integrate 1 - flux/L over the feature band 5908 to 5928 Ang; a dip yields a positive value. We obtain -1.49 Ang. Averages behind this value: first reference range 1.41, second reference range 1.59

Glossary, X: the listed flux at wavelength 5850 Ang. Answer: 1.528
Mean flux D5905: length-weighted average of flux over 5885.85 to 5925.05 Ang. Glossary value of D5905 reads 1.44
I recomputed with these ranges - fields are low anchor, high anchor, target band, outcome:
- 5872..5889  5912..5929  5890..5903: 2.3 Ang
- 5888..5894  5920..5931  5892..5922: -2.7 Ang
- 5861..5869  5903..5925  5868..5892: 3.2 Ang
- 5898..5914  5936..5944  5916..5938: 0.1 Ang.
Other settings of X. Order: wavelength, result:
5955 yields 1.586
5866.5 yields 1.731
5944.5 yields 1.63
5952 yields 1.55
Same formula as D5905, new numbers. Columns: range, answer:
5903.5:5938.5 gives 1.59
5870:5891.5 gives 1.42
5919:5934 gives 1.58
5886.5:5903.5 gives 1.24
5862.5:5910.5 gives 1.45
